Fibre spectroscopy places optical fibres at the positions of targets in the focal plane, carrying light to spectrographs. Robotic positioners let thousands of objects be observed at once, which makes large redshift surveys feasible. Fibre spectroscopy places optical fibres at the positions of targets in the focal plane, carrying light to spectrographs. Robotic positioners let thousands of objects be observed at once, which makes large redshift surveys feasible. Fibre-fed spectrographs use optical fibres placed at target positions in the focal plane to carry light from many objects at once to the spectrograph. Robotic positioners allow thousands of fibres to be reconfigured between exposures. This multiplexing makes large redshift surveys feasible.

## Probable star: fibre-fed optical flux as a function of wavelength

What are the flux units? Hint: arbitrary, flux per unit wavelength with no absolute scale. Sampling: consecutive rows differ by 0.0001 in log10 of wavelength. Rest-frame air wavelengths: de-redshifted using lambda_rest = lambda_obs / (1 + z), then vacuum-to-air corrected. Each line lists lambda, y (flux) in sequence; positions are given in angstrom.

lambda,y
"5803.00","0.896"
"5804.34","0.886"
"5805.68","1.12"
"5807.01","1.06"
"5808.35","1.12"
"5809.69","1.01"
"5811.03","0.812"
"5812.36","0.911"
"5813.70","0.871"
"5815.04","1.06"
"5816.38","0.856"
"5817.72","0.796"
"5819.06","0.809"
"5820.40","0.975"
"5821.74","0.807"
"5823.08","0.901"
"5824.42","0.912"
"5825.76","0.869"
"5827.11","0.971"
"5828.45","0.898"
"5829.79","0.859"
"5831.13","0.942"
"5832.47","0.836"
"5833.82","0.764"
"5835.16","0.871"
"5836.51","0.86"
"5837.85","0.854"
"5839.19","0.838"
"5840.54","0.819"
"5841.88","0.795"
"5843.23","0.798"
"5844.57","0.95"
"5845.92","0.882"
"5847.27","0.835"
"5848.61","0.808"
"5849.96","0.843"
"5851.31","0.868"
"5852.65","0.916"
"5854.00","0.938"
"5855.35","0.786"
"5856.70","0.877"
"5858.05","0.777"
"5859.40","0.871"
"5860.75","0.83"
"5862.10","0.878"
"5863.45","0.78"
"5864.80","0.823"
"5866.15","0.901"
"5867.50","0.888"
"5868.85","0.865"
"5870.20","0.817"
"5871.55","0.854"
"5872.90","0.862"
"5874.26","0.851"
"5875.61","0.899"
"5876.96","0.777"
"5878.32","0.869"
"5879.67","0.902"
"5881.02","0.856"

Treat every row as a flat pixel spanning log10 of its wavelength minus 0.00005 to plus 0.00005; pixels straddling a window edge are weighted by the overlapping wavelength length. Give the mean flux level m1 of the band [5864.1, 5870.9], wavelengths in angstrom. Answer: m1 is 0.859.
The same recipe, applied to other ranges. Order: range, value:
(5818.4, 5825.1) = 0.881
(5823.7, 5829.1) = 0.912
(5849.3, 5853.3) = 0.877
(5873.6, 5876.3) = 0.876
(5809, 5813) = 0.913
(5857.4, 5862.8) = 0.839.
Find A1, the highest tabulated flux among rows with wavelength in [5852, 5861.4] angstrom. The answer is 0.938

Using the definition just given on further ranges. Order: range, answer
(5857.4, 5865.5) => 0.878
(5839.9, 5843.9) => 0.819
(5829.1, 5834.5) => 0.942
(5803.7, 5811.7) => 1.12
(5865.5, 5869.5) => 0.901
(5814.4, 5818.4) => 1.06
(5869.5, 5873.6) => 0.862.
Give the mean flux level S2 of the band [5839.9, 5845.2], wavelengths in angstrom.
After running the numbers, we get 0.841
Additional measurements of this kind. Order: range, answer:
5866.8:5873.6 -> 0.857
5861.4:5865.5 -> 0.828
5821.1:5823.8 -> 0.856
